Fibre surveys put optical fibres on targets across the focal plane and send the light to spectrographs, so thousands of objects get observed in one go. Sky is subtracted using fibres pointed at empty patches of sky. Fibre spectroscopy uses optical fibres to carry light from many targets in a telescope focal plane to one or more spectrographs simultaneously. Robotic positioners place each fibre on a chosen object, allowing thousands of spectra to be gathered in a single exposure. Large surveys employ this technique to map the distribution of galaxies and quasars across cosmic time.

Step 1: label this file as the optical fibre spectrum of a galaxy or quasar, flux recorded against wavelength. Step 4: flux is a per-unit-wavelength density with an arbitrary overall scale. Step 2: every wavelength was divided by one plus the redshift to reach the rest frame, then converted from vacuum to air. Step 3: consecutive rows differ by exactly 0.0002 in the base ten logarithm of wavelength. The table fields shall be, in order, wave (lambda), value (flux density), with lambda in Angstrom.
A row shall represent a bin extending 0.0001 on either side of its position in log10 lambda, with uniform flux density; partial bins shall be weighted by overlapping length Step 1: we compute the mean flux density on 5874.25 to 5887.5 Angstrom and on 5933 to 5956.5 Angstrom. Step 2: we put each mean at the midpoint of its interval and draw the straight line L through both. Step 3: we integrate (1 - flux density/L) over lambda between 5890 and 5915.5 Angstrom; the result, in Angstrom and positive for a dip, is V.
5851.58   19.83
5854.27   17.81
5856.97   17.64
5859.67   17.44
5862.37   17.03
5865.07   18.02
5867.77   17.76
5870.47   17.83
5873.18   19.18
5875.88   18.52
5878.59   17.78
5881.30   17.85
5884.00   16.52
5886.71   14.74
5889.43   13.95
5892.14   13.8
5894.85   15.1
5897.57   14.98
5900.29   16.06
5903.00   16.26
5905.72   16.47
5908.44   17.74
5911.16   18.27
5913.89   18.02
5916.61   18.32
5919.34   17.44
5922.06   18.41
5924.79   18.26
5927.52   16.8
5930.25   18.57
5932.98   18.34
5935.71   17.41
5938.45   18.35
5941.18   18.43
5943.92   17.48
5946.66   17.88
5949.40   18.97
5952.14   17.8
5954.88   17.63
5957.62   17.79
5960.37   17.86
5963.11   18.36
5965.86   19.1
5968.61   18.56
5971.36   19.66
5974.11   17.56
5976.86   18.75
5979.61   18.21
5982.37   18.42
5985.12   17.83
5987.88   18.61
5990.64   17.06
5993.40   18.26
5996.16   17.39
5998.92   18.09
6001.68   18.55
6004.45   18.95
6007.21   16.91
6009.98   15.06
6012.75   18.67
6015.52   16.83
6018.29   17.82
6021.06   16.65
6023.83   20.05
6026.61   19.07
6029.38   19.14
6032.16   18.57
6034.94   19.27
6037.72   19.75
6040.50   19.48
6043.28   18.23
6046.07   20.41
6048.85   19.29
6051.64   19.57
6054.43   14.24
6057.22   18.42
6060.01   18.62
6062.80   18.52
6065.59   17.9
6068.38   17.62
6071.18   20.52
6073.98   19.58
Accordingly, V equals 1.84 Angstrom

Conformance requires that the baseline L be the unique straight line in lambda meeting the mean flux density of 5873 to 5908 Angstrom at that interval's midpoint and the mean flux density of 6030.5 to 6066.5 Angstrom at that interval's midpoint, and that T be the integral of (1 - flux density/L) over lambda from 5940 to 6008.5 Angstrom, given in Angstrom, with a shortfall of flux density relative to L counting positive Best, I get -2.7 Angstrom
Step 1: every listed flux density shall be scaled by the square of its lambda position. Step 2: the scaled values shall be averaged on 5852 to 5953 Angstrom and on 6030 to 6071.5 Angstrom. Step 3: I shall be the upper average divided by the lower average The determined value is 1.1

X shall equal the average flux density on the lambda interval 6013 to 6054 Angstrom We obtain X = 18.8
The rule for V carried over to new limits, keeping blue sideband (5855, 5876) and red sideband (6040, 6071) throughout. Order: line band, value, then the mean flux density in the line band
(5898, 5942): 1.0 Angstrom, 17.6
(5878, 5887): 0.5 Angstrom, 16.9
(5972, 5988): 0.0 Angstrom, 18.3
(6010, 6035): 0.2 Angstrom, 18.2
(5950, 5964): 0.2 Angstrom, 17.9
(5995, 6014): 0.7 Angstrom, 17.7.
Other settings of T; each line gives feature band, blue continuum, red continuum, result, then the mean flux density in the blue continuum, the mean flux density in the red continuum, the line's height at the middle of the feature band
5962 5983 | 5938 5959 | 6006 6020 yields -1.1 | 18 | 17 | 17.7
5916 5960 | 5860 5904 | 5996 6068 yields -1.9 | 16.6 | 18.3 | 17.2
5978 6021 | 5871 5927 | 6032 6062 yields 0.9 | 16.9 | 18.7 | 18.1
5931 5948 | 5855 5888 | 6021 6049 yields 0.2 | 17.5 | 19.2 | 18.2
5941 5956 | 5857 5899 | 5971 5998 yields -0.3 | 16.7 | 18.1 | 17.6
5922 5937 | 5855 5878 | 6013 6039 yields 0.2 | 17.9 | 18.6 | 18.2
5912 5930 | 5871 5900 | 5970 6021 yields -1.2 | 16.3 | 17.9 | 16.8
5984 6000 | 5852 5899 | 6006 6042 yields 0.1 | 16.9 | 18.3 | 18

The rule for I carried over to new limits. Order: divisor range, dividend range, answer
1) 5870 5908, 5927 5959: 1.12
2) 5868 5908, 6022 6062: 1.21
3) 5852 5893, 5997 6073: 1.13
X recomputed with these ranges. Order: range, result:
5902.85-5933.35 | 17.8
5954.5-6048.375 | 18.3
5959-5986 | 18.4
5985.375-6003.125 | 18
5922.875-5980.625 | 18.2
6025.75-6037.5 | 19.1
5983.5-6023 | 17.7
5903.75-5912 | 17.4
